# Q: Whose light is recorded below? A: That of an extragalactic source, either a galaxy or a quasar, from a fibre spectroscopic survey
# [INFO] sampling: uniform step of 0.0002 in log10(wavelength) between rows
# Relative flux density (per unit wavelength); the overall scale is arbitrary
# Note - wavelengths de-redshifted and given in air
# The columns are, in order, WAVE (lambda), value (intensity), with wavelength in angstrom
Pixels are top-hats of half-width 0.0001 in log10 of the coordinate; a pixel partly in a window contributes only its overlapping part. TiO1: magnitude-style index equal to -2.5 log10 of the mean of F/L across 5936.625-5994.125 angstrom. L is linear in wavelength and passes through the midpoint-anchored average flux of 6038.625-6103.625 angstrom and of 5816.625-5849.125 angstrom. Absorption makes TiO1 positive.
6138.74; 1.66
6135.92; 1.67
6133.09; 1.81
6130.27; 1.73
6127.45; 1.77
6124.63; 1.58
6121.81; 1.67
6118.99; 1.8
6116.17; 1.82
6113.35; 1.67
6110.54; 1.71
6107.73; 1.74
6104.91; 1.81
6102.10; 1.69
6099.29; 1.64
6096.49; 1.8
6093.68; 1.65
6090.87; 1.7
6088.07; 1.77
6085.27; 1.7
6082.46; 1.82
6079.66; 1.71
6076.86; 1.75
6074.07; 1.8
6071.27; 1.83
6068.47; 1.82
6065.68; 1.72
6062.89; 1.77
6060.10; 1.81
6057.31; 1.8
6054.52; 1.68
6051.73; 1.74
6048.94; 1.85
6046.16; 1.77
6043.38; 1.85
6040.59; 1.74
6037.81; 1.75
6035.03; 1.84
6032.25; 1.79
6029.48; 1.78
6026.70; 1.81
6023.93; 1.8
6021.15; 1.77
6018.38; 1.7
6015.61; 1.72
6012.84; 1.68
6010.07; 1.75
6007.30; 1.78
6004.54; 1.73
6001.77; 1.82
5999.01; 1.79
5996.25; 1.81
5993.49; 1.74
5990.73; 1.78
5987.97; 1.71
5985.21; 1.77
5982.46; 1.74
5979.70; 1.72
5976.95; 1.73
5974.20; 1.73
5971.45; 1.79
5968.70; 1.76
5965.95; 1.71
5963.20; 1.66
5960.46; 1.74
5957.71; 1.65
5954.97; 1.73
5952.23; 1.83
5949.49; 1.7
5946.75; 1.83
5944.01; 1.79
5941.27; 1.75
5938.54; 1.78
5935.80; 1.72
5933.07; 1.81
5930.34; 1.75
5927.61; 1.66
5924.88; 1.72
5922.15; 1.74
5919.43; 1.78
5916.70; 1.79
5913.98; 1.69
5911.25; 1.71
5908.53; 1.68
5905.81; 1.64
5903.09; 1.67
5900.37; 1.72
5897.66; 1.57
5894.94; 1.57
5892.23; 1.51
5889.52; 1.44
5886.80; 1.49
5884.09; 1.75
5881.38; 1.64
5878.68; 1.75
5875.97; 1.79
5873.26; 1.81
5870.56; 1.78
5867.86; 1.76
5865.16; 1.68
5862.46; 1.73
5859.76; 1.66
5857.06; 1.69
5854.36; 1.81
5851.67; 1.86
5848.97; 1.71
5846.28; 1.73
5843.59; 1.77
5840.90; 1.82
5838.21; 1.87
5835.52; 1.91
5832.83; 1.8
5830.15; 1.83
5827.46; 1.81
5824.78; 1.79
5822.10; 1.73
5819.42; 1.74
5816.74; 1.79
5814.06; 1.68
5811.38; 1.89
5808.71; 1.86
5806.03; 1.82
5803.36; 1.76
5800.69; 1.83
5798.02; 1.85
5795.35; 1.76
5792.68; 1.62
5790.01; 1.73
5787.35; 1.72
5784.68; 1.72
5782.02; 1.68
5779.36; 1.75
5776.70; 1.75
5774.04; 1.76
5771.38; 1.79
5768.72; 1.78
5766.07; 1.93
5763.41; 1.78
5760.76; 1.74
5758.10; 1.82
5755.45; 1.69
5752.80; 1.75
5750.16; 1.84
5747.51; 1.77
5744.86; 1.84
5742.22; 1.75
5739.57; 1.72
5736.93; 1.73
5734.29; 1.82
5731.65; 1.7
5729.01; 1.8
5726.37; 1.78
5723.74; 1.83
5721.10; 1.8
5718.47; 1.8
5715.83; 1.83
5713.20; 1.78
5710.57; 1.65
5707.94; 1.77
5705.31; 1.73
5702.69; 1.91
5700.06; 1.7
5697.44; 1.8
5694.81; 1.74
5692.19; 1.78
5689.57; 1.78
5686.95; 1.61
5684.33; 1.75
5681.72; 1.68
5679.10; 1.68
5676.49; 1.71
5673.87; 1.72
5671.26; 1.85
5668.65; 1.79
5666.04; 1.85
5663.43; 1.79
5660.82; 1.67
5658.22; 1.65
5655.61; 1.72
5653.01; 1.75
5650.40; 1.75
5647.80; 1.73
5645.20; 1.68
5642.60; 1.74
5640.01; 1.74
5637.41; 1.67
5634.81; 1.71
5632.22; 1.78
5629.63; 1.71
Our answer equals 0.02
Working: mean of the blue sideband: 1.8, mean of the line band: 1.74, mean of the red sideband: 1.76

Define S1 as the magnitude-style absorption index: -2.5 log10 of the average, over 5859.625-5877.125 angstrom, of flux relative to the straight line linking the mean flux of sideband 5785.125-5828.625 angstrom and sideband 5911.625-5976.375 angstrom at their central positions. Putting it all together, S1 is 0.01 mag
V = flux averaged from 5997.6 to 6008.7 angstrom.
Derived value 1.78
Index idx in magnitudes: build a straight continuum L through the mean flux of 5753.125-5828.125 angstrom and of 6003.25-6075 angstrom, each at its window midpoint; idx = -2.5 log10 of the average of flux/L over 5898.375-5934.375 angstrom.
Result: 0.03 mag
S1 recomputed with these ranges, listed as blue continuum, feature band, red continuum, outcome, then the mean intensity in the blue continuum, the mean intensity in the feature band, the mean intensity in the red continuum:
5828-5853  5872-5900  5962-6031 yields 0.10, 1.81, 1.63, 1.75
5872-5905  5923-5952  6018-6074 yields -0.04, 1.64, 1.75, 1.78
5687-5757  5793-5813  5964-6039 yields -0.03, 1.77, 1.81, 1.76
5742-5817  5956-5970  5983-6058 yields 0.04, 1.77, 1.7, 1.77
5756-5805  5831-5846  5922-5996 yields -0.04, 1.76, 1.83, 1.74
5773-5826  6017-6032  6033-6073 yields 0.00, 1.76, 1.77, 1.78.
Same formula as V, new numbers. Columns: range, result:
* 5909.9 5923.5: 1.74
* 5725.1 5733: 1.76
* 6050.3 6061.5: 1.76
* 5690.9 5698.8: 1.77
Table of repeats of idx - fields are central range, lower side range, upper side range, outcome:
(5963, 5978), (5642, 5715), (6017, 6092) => 0.02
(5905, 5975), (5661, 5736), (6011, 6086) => 0.02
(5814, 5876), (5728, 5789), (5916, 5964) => -0.01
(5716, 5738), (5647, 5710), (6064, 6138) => -0.03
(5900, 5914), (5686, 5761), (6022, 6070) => 0.06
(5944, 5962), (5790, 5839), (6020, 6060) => 0.02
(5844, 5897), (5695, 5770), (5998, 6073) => 0.05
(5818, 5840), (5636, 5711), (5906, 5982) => -0.04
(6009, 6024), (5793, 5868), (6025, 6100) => 0.02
